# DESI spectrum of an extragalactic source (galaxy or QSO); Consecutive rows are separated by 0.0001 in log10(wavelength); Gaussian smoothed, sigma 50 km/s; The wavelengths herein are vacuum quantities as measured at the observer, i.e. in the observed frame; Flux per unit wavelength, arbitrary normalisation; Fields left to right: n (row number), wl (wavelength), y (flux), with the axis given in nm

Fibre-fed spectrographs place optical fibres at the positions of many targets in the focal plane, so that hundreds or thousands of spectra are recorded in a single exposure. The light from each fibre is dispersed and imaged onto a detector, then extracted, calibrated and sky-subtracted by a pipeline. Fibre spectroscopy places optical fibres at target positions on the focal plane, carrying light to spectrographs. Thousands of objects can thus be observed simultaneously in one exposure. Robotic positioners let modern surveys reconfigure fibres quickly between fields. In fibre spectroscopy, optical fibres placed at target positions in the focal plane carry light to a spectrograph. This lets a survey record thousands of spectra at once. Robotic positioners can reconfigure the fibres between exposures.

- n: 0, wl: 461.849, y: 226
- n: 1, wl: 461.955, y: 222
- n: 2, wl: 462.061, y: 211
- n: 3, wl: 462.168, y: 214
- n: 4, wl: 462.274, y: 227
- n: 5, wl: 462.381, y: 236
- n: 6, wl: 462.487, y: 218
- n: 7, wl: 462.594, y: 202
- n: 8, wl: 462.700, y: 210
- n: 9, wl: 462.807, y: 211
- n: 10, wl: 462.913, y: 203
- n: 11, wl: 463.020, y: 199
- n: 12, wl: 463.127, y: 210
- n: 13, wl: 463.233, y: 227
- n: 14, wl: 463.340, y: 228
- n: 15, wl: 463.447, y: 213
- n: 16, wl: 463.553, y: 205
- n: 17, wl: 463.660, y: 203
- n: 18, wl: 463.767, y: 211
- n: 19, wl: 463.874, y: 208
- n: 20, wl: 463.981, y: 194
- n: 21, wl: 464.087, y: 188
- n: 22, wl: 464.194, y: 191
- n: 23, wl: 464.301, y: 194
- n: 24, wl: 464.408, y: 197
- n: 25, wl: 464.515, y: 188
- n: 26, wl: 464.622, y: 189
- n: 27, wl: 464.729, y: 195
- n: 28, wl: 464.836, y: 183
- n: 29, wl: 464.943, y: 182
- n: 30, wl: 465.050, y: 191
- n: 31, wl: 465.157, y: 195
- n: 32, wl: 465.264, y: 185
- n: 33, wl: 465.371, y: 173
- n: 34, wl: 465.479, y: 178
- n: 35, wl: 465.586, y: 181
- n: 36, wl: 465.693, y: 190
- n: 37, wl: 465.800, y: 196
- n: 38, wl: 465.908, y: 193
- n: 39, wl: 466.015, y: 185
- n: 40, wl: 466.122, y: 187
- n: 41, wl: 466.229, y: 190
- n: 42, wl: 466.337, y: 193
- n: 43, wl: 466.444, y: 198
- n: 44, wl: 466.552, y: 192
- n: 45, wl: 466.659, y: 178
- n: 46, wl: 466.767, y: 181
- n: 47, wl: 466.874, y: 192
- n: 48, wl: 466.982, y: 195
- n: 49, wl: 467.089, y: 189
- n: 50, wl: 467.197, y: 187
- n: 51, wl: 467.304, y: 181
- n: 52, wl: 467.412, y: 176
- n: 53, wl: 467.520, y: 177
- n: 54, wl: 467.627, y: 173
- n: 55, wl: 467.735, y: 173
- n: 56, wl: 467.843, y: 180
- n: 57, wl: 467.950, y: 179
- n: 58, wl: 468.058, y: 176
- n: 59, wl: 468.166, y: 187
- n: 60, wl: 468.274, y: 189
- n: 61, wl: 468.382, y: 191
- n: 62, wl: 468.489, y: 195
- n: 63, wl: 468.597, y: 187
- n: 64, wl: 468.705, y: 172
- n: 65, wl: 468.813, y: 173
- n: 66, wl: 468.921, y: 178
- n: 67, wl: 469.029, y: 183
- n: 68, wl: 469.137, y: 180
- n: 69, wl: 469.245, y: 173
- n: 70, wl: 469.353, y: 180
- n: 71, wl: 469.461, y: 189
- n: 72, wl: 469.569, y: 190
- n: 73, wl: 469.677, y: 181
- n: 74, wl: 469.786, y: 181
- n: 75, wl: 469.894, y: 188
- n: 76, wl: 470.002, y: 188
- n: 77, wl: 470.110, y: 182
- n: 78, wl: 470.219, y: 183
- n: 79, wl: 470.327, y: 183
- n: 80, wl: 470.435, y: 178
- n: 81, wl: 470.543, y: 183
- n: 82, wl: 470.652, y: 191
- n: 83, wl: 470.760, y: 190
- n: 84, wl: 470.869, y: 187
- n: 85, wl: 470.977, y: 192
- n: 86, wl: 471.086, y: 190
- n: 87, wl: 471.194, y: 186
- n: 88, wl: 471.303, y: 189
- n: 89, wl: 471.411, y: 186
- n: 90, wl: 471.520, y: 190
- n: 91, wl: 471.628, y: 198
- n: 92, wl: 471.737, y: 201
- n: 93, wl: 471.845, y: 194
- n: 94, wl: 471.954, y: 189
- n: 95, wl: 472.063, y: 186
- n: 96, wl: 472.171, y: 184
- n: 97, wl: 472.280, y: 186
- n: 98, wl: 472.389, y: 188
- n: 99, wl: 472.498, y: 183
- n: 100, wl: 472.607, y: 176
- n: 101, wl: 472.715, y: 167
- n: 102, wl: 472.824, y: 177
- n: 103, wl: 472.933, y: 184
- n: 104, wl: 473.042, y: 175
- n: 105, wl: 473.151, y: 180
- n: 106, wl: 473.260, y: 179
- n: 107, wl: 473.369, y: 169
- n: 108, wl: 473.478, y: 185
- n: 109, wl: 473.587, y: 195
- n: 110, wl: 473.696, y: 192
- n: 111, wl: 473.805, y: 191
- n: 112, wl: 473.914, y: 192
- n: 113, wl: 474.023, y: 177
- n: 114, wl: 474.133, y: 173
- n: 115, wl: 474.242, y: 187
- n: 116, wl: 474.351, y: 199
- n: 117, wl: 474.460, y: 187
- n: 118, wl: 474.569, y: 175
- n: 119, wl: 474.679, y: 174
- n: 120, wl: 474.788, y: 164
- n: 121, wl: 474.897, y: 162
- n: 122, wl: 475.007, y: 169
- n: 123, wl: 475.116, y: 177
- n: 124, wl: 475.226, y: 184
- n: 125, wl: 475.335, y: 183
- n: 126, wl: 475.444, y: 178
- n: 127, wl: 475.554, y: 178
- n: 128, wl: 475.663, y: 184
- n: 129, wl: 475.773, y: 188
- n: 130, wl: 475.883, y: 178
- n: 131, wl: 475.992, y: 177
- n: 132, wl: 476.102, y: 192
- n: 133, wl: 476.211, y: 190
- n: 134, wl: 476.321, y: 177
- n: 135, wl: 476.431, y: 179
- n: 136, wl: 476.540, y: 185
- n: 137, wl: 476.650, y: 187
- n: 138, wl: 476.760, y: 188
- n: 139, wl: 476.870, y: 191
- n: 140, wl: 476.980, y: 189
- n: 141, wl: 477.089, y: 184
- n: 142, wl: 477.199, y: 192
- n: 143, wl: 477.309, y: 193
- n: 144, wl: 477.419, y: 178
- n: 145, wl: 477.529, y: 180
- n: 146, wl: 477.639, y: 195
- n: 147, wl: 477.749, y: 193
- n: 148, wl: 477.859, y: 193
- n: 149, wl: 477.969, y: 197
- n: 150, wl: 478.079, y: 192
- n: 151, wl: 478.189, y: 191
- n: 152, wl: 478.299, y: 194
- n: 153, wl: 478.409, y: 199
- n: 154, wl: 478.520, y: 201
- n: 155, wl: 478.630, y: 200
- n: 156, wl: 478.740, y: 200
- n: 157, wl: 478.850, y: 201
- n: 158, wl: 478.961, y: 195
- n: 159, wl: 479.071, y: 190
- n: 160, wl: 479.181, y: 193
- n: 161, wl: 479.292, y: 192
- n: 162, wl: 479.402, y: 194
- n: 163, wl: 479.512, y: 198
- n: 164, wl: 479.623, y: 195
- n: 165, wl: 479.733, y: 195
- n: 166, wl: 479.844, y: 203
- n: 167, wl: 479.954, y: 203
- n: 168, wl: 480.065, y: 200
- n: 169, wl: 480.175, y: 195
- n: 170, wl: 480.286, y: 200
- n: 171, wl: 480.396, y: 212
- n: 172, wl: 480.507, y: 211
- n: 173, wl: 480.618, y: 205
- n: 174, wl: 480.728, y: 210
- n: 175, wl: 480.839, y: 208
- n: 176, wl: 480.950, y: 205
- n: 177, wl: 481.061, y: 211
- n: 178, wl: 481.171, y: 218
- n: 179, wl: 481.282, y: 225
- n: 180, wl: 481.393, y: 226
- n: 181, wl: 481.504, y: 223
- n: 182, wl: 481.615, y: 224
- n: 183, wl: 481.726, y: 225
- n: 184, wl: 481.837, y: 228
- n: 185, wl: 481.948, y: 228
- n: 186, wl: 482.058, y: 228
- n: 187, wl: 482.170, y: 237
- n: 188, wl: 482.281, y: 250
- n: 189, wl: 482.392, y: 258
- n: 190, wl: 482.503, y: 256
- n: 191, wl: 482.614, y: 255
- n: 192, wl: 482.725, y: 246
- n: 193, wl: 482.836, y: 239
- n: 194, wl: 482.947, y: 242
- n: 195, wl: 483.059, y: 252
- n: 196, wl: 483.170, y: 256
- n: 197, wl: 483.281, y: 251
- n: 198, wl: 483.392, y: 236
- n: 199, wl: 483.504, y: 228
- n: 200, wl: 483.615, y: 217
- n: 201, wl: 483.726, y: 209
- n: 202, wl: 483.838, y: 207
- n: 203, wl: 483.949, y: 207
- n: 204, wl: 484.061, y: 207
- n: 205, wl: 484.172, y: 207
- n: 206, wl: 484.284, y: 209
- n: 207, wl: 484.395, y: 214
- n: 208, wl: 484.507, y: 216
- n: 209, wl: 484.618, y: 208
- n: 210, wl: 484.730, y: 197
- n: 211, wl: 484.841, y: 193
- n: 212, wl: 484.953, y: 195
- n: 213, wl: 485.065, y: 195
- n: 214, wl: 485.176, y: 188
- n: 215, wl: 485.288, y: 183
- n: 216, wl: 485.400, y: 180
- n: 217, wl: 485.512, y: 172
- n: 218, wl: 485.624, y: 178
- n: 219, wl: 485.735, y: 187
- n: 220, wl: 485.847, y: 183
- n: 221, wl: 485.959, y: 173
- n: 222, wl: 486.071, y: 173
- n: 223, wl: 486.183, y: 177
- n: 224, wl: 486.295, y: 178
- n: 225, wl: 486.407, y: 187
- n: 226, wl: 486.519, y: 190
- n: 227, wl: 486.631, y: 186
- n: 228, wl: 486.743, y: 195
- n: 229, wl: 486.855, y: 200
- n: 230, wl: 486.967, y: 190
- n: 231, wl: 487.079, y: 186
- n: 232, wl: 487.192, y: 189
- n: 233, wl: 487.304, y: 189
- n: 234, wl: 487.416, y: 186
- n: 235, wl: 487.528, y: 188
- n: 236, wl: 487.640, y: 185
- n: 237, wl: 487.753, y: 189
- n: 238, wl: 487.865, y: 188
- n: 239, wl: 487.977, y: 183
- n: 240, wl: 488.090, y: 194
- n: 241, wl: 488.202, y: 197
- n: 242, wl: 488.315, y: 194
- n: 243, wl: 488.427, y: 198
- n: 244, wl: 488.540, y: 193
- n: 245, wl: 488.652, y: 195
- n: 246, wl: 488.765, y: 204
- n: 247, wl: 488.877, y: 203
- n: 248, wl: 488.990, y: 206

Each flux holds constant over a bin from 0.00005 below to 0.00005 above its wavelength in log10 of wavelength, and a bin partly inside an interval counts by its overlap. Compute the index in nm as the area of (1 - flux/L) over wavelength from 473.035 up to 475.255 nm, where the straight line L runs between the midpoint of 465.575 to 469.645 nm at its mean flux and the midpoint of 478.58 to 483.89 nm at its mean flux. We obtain 0.23 nm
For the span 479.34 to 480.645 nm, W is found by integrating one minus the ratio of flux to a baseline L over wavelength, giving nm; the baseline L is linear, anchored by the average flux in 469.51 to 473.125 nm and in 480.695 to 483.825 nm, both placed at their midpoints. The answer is 0.13 nm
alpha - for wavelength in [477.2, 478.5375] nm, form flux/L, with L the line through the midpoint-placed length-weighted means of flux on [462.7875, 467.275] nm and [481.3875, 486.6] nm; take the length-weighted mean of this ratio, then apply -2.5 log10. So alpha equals 0.08 mag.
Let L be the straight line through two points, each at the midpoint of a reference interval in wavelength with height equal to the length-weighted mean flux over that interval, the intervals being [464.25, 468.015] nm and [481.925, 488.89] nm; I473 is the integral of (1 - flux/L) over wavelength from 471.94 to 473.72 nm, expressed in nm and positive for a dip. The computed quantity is 0.10 nm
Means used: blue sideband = 186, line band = 182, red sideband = 205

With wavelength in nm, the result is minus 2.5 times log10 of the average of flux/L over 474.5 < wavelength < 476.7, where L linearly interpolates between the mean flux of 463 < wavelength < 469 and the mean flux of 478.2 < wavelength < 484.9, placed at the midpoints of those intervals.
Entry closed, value 0.15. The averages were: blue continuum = 190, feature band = 179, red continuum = 215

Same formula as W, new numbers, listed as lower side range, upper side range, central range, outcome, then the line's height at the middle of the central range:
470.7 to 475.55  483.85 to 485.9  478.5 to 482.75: -0.499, 191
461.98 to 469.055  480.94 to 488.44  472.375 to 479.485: 0.553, 201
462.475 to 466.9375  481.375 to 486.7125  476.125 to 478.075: 0.174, 206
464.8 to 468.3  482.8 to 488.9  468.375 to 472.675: 0.055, 188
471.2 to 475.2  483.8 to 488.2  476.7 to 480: -0.132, 186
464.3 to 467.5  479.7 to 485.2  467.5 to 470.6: 0.188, 194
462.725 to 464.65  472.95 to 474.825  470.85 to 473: -0.003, 186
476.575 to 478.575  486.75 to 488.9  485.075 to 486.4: 0.081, 192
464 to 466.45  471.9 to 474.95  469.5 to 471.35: -0.020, 184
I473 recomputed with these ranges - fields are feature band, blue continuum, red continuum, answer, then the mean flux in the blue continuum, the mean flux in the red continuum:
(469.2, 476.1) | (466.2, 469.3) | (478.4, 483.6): 0.446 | 183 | 218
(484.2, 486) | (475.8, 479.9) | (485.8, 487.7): -0.055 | 191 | 186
